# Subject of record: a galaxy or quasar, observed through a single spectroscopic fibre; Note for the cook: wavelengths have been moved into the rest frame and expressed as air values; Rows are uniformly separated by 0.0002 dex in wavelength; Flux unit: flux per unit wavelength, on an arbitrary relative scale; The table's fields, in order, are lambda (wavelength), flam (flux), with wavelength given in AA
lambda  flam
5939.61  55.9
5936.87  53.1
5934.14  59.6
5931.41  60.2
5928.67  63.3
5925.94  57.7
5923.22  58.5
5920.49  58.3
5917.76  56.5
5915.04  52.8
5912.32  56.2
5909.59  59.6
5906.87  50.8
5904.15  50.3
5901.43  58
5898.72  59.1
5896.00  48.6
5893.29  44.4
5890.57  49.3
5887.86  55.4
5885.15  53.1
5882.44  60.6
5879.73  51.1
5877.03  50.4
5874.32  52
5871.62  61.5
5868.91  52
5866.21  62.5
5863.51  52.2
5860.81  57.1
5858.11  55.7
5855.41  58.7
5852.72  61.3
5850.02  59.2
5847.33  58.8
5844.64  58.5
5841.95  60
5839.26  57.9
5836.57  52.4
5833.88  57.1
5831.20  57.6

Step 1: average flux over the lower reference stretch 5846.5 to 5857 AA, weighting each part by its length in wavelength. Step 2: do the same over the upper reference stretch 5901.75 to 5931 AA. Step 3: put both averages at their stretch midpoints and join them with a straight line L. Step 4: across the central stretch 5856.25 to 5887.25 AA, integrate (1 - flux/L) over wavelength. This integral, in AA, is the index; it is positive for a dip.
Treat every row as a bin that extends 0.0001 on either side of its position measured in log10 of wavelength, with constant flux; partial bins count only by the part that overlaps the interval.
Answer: 1.7 AA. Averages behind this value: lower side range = 59.5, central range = 55.3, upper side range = 56.6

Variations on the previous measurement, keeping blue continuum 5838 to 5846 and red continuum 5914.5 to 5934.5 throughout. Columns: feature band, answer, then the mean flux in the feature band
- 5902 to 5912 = 0.8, 54.1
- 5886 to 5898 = 1.7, 50.1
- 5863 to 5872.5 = 0.2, 57.2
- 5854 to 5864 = 0.4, 56.3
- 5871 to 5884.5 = 0.9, 54.7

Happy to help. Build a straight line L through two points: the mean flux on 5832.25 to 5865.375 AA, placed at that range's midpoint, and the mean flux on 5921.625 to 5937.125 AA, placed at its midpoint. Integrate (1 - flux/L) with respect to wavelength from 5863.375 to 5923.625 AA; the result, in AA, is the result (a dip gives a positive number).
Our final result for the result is 4.1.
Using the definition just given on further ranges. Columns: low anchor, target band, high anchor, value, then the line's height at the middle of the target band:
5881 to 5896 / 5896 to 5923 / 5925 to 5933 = 0.5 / 56.5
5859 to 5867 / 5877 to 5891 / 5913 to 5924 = 0.7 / 56.7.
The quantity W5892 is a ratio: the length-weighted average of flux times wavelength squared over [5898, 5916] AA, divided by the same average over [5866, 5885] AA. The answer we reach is 1.01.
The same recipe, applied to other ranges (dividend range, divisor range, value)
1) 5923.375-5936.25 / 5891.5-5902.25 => 1.16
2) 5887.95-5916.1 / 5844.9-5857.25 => 0.91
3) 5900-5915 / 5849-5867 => 0.96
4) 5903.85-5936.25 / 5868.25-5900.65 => 1.09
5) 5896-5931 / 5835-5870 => 1.00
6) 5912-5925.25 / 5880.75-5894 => 1.08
